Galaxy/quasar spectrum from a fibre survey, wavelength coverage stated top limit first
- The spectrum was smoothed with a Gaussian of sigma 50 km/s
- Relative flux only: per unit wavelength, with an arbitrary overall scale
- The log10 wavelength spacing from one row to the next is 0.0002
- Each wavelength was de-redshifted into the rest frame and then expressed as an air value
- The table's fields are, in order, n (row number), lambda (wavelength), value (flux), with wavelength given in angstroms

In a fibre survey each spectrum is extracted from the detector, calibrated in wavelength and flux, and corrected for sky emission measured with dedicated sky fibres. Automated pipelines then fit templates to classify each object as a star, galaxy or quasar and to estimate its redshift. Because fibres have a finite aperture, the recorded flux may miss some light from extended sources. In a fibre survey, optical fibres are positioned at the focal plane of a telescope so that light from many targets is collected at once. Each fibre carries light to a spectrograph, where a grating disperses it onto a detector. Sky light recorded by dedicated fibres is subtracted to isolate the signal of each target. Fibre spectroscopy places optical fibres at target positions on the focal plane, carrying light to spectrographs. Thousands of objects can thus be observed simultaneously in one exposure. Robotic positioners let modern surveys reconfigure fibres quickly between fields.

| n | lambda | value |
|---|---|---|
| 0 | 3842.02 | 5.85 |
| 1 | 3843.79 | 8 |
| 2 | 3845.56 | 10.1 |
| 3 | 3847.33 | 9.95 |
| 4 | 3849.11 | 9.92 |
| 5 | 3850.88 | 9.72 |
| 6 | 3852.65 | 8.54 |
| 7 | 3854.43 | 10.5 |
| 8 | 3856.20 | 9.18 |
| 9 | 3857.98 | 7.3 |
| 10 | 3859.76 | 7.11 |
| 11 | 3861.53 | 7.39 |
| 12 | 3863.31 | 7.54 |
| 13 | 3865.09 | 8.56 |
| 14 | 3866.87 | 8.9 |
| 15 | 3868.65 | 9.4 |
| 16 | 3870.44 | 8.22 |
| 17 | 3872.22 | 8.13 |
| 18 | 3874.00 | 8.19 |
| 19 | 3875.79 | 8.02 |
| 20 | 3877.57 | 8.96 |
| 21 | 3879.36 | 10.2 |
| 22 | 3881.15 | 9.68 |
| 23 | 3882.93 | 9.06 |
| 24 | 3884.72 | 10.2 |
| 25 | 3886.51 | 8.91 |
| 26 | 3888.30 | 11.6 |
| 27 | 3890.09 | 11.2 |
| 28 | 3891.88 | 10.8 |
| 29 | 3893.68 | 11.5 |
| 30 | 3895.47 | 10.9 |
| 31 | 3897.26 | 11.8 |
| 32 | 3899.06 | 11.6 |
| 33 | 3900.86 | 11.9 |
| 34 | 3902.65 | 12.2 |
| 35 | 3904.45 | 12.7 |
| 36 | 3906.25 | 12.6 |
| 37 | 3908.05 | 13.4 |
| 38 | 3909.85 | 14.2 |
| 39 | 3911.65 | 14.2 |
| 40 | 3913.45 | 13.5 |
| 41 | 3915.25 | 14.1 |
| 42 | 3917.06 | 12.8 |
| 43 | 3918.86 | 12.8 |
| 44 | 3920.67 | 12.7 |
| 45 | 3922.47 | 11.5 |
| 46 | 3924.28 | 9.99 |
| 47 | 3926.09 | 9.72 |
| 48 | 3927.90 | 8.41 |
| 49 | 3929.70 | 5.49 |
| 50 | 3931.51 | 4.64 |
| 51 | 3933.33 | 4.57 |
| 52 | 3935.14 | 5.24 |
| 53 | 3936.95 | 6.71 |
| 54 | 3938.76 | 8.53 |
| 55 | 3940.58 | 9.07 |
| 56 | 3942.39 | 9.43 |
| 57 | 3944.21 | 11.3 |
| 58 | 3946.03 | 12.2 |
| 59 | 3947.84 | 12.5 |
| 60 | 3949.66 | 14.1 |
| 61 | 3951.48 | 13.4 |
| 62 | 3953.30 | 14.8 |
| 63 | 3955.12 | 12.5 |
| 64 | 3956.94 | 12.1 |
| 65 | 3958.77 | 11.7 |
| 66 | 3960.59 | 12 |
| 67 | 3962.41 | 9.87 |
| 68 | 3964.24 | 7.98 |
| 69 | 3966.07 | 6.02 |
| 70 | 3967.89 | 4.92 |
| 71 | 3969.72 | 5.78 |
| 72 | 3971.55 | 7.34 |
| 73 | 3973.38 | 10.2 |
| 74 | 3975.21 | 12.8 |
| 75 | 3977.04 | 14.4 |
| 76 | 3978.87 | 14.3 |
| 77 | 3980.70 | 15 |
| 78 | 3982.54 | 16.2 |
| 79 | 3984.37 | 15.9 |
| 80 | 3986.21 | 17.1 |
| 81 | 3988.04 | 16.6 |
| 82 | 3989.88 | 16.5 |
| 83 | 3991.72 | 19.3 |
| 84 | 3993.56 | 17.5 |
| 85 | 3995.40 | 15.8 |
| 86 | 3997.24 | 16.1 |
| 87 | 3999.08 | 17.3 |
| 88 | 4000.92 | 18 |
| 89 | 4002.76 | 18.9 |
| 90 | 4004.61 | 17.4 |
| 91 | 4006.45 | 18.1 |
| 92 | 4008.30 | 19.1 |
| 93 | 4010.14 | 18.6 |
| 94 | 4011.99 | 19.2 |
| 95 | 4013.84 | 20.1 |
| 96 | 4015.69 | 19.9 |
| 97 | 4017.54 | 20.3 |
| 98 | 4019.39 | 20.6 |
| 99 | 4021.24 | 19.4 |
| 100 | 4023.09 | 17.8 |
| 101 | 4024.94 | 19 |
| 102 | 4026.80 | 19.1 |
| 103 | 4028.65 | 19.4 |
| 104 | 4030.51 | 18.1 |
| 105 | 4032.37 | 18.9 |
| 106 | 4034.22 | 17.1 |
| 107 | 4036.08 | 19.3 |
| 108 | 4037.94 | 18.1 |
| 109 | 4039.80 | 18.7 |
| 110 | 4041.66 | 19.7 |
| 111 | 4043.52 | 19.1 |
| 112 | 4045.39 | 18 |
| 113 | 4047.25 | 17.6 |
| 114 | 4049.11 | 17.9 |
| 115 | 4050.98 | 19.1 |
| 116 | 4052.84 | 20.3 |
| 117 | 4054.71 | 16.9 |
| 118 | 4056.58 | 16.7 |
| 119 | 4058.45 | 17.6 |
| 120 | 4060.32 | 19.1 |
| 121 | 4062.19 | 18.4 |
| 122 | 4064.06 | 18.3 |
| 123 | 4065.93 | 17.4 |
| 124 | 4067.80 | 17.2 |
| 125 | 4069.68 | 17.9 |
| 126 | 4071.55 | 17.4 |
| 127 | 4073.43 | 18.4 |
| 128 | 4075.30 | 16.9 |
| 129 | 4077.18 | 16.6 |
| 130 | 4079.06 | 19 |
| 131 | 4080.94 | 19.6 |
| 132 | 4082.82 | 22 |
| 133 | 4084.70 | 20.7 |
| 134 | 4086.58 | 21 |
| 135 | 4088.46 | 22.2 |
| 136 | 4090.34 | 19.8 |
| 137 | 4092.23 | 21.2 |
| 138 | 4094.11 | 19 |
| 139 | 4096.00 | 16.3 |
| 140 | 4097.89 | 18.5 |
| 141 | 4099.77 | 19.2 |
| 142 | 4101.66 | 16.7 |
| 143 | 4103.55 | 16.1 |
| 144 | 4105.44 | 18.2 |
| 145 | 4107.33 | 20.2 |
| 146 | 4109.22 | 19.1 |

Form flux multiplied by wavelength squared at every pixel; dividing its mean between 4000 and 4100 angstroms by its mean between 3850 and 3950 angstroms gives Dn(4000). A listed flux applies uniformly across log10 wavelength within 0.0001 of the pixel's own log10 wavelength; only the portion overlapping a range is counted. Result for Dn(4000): 2.01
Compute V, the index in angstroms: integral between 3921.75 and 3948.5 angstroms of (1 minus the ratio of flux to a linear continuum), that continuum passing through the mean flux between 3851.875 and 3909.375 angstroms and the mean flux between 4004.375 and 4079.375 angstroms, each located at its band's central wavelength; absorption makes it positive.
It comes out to 8.9 angstroms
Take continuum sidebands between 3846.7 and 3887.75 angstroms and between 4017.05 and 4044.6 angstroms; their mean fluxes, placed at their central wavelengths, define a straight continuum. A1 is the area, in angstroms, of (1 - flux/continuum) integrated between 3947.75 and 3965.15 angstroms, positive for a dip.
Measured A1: 2.7 angstroms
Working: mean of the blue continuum 8.87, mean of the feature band 12.1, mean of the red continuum 18.9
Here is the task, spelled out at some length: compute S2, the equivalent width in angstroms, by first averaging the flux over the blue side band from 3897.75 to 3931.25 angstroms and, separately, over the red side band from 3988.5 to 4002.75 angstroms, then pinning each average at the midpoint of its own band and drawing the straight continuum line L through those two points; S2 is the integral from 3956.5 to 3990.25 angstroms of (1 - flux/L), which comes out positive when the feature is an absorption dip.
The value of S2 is 8.6 angstroms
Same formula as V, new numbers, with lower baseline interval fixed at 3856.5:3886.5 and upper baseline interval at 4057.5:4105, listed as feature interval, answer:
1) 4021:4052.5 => -4.04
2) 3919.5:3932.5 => 2.53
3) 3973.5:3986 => -0.74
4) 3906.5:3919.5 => -3.66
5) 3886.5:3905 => -3.26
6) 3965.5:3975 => 4.29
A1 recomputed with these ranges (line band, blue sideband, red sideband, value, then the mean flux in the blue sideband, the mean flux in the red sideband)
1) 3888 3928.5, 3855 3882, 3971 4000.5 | -4.9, 8.47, 15.3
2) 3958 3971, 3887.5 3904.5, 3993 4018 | 6.2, 11.6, 18.3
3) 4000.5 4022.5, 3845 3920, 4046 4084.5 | -4.4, 10.4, 18.3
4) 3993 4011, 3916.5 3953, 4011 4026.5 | -0.1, 9.81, 19.5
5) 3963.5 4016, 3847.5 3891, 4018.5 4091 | 1.6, 9.04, 18.7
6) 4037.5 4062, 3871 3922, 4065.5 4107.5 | -1.5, 11.3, 18.8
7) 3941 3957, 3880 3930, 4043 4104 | 1.1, 11.5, 18.6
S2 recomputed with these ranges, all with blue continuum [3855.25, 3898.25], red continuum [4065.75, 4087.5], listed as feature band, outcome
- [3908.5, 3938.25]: 3.4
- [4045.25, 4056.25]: -0.5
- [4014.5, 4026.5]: -2.6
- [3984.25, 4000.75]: -2.5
